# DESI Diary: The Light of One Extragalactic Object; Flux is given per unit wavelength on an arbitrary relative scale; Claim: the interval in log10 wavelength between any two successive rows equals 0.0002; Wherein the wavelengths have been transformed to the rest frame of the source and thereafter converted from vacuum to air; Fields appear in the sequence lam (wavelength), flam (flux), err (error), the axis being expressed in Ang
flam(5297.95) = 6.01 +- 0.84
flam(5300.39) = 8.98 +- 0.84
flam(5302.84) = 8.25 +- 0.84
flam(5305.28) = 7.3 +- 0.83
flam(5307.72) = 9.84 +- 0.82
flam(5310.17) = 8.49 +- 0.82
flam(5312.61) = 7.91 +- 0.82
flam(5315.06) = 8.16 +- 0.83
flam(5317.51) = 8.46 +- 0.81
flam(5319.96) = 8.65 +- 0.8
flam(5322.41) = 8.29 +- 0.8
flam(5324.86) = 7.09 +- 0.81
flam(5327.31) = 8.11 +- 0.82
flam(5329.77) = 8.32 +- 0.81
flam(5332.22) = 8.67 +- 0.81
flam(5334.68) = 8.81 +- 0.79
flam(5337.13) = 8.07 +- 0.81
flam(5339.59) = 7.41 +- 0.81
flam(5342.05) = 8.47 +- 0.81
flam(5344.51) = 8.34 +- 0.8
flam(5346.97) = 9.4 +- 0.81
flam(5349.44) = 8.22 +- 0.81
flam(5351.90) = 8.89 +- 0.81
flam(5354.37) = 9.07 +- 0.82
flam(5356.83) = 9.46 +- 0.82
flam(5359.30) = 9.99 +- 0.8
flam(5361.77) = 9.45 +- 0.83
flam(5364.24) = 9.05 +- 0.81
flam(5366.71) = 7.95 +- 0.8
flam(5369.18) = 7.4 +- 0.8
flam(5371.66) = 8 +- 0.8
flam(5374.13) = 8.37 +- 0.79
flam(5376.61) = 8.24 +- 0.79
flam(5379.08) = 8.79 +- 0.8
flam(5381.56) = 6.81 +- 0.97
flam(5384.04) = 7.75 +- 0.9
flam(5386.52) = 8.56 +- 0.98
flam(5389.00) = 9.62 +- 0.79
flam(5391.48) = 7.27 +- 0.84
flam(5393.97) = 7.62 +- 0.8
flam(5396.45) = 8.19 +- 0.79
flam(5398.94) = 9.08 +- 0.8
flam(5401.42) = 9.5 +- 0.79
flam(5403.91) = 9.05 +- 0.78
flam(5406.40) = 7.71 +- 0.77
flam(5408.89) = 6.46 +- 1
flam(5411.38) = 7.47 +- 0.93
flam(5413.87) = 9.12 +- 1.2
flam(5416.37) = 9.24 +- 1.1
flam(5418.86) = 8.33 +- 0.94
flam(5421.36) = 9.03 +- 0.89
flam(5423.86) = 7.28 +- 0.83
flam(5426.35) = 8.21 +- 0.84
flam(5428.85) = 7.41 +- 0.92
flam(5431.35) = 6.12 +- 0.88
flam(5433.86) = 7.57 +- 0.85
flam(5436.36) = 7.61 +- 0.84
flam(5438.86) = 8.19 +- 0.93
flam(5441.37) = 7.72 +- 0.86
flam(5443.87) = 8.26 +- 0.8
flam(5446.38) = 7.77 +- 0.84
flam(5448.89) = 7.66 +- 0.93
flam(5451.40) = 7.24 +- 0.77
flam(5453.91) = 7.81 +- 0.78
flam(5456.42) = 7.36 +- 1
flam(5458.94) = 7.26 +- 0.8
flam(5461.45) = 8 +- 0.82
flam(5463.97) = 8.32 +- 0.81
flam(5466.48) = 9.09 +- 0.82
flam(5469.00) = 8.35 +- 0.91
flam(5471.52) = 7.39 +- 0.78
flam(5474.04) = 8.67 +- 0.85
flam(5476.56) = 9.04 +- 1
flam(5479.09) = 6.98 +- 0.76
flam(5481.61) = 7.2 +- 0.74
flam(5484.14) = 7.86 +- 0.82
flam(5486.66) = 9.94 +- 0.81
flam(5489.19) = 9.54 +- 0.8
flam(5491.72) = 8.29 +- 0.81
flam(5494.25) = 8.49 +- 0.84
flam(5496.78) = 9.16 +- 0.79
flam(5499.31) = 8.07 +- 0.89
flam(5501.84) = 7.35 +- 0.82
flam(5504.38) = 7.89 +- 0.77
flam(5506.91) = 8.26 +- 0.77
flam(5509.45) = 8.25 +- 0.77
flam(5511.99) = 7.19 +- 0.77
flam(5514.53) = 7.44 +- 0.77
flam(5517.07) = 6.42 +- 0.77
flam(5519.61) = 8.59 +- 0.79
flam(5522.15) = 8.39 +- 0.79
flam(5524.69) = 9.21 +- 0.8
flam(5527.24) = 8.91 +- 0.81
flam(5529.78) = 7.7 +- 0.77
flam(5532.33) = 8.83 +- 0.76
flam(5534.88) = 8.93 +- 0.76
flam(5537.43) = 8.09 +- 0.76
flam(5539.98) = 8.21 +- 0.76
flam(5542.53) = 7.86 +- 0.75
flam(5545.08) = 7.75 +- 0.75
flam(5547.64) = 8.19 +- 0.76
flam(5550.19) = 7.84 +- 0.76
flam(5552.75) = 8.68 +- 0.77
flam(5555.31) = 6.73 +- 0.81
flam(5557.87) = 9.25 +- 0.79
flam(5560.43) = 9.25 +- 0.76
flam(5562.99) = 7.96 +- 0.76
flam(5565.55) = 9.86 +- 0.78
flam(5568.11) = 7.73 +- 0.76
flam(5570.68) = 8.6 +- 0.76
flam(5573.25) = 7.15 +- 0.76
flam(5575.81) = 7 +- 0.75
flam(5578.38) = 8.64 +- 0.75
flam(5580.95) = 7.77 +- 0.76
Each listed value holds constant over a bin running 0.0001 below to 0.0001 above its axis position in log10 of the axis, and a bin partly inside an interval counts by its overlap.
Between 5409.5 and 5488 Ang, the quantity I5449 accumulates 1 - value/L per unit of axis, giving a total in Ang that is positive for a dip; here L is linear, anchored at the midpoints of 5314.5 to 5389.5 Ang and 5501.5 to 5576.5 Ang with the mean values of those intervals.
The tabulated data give 2.9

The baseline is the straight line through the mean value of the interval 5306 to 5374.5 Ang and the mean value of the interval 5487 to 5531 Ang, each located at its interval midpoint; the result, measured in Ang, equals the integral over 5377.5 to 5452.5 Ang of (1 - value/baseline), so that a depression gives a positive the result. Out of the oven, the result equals 3.2 Ang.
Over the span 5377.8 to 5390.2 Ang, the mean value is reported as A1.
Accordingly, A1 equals 8.3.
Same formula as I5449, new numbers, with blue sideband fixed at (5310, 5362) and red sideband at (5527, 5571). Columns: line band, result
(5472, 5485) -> 0.7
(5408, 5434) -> 1.8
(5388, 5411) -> 0.6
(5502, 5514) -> 0.8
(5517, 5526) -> 0.0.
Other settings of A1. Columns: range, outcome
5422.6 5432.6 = 7.26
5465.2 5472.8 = 8.28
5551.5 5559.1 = 8.21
